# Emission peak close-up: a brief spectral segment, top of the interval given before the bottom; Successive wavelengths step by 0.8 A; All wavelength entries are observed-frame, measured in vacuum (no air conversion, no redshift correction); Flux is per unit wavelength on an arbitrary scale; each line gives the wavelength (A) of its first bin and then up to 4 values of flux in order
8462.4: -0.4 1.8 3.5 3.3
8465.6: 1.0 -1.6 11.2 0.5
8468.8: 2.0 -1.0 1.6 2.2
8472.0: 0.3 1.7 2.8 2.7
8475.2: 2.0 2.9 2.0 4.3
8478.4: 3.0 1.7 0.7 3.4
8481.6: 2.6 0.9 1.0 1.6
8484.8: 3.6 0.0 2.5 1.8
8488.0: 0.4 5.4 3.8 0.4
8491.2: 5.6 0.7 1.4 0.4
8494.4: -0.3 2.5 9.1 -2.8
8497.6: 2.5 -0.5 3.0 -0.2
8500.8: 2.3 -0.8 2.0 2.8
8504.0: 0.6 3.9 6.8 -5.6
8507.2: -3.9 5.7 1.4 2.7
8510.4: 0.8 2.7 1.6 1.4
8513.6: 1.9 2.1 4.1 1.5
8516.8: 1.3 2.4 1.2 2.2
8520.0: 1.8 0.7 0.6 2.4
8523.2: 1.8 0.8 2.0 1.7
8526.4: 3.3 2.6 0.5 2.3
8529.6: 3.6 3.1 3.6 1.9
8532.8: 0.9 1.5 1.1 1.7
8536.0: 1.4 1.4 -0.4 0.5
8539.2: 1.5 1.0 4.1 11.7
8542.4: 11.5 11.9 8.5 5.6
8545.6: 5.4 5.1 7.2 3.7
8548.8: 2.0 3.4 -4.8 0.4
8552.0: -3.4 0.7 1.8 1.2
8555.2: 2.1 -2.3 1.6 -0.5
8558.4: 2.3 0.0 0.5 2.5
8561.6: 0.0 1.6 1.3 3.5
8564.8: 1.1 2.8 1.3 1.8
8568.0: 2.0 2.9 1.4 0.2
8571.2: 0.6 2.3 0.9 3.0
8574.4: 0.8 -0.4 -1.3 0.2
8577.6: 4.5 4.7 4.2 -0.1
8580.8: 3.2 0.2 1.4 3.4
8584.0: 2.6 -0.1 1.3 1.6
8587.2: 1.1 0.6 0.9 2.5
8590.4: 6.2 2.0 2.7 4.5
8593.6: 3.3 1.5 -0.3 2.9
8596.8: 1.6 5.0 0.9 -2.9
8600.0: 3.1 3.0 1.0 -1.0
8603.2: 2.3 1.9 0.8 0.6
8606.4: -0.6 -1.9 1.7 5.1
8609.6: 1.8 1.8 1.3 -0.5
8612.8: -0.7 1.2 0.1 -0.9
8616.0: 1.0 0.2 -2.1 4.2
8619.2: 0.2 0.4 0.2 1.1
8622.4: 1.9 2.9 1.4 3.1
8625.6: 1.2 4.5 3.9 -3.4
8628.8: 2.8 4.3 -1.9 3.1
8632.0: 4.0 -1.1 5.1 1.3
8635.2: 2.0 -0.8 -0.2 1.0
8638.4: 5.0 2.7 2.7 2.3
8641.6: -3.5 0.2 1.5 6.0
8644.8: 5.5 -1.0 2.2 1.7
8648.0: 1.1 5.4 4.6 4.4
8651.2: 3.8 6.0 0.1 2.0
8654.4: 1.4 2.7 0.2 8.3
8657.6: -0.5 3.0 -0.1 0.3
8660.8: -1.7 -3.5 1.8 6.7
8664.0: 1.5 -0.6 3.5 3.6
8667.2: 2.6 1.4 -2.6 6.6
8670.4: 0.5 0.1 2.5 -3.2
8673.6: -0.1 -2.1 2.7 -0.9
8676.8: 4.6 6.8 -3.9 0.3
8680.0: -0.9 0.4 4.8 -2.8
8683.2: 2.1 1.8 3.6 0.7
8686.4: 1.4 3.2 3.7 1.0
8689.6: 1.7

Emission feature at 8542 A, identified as H-gamma 4340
